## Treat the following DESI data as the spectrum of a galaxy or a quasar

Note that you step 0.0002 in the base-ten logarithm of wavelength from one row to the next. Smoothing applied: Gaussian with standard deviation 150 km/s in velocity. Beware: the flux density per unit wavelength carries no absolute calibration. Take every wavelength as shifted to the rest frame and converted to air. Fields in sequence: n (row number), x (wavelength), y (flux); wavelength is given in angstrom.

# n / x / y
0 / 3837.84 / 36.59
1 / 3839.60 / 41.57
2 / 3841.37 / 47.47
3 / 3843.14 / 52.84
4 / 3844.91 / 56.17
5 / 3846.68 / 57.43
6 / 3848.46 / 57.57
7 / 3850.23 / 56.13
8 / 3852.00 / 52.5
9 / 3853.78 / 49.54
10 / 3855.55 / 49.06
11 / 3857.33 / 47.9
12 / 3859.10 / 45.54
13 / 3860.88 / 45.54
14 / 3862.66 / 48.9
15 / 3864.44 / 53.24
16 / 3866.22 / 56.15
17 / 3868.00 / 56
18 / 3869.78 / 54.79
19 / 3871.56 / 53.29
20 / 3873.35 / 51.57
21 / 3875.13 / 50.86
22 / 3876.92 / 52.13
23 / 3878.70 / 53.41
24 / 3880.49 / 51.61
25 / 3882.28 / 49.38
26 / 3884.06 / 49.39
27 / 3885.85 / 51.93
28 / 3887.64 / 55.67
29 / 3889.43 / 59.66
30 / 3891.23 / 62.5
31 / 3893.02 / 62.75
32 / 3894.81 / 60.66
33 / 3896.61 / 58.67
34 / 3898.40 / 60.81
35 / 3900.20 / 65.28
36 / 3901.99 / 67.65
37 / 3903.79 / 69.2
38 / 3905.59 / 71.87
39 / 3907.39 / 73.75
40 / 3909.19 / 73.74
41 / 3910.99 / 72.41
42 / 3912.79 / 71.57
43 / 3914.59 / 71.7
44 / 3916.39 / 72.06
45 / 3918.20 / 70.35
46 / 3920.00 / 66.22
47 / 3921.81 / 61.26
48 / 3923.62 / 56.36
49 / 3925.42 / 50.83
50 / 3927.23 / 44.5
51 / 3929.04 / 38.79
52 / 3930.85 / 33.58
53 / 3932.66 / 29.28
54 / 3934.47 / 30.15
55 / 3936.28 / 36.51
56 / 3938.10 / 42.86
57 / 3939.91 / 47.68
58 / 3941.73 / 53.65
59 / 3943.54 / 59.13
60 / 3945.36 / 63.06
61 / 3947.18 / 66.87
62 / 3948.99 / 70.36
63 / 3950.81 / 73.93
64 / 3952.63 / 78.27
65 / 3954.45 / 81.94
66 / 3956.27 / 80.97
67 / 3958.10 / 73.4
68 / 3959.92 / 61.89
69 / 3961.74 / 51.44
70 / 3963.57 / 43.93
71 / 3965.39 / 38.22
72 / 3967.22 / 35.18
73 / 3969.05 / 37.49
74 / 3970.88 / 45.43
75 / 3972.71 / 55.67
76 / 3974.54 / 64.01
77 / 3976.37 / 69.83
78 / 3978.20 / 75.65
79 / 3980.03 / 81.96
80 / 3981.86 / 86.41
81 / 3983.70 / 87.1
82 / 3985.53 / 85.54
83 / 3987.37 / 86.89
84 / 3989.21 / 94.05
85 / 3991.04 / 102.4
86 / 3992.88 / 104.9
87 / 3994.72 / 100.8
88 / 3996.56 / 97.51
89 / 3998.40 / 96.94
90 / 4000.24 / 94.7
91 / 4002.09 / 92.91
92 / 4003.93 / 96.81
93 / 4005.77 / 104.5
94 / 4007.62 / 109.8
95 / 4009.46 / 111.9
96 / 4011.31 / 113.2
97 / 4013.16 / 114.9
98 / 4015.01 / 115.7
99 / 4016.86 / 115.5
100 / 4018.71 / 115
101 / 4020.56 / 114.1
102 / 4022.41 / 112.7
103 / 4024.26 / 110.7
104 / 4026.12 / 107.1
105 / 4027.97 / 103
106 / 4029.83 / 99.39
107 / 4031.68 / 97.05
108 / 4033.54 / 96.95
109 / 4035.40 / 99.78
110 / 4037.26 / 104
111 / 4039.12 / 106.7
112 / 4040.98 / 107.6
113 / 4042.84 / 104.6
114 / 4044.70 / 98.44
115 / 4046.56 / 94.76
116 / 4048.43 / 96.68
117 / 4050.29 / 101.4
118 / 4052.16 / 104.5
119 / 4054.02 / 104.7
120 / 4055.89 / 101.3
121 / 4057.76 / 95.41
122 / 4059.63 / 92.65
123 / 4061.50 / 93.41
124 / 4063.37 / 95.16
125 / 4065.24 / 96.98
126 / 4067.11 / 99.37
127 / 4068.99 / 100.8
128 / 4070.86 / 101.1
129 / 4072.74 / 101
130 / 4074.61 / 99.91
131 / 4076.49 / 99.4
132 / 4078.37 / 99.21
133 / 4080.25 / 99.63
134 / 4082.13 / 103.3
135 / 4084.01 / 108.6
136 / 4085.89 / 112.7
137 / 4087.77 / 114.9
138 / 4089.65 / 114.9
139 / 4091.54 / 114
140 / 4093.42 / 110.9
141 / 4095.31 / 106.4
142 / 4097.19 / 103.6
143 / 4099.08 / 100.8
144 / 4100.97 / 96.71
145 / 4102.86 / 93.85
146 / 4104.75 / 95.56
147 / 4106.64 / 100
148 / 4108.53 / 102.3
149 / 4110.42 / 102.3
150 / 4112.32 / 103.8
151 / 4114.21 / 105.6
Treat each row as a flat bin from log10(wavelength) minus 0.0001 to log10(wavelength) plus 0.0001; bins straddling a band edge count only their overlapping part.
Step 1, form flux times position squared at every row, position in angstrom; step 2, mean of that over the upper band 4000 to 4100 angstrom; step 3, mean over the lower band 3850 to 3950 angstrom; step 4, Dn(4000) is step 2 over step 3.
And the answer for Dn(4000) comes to 2.01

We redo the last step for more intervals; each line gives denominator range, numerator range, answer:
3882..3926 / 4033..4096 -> 1.74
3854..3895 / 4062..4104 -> 2.16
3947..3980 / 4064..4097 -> 1.80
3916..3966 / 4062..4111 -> 1.96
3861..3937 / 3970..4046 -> 1.82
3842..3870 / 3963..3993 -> 1.42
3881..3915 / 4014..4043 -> 1.80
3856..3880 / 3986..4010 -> 2.06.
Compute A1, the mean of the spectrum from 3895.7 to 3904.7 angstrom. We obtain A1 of 64.3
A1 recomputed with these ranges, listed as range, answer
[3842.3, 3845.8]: 54.6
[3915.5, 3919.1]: 71.1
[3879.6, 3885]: 50.2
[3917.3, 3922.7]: 66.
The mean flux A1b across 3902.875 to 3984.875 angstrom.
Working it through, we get 60.5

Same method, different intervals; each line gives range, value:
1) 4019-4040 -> 105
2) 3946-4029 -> 85.9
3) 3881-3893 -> 55.2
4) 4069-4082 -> 100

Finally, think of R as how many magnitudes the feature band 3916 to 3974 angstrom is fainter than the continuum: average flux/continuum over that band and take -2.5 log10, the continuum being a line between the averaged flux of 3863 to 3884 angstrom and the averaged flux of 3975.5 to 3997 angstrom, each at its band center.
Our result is 0.35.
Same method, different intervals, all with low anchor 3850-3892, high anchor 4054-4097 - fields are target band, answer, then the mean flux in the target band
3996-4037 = -0.19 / 106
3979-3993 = -0.12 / 90.3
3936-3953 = 0.19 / 59.5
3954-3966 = 0.20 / 61.5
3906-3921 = -0.14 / 71.4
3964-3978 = 0.46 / 50.6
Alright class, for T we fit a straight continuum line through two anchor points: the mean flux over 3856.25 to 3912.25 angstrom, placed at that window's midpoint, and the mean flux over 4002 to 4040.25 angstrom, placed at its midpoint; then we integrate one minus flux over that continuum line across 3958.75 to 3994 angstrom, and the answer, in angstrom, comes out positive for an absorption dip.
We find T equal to 8.72 angstrom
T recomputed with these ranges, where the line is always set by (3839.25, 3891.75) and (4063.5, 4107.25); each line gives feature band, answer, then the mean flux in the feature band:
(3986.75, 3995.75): -1.86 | 98.2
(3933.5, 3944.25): 3.84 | 44.7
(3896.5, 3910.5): -1.62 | 68.3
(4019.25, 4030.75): -2.45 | 108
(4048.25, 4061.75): -0.44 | 99.2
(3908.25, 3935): 3.40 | 56.6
